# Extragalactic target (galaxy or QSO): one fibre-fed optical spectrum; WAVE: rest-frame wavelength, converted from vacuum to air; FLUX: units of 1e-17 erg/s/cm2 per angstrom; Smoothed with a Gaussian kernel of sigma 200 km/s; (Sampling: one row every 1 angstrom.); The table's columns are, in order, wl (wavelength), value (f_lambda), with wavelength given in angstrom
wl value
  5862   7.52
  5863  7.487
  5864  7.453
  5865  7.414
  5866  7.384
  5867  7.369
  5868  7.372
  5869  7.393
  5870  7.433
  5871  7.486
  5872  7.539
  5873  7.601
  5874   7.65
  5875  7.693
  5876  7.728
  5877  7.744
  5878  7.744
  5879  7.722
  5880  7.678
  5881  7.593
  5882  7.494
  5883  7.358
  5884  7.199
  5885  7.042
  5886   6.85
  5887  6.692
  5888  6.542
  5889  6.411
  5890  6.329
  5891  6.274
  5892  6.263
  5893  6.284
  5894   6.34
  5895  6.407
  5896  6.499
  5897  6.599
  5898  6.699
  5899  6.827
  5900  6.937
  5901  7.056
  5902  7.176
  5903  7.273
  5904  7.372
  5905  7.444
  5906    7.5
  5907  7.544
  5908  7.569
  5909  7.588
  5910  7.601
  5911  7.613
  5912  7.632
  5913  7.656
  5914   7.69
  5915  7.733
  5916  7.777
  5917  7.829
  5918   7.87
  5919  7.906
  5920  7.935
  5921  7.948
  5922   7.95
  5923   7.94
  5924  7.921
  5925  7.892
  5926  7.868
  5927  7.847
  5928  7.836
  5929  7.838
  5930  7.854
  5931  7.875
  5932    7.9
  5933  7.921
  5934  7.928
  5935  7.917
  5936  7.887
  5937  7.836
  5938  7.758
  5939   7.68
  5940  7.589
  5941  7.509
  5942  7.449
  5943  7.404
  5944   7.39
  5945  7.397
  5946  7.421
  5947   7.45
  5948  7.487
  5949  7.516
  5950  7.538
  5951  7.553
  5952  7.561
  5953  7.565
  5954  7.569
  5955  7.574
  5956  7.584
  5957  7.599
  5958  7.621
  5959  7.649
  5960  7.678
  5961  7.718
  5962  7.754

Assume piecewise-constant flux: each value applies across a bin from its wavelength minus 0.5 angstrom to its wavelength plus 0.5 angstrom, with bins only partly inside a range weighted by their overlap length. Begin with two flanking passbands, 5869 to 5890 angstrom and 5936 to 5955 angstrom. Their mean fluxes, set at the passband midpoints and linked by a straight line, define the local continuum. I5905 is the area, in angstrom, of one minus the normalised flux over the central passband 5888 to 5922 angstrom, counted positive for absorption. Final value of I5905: 1.01 angstrom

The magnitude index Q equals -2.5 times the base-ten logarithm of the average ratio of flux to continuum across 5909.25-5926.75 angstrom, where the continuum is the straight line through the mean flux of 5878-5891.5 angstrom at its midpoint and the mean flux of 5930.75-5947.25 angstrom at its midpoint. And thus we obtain -0.05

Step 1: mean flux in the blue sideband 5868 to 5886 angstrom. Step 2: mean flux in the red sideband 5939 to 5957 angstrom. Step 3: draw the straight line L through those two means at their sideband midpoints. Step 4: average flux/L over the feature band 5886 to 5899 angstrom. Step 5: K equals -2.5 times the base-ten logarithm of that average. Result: 0.161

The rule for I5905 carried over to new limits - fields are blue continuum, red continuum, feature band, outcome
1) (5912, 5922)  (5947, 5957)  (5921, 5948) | -0.2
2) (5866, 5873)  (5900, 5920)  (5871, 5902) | 1.9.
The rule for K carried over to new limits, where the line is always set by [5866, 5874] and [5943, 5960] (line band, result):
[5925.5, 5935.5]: -0.052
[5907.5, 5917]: -0.023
